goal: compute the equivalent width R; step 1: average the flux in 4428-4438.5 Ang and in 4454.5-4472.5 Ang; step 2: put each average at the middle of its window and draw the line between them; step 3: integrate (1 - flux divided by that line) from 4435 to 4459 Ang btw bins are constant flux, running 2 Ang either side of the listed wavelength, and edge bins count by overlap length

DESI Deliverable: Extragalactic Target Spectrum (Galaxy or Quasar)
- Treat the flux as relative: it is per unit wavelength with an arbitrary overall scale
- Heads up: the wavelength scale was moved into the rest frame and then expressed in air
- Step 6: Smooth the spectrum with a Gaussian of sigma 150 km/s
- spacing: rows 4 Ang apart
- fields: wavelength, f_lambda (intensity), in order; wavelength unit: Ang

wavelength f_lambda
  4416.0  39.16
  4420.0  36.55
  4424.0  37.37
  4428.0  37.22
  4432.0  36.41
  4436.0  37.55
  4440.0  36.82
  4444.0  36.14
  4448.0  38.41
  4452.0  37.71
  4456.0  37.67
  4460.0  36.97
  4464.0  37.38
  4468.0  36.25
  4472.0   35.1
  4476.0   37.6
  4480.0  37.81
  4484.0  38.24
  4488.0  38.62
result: -0.29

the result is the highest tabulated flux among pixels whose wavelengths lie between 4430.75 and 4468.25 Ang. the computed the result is 38.41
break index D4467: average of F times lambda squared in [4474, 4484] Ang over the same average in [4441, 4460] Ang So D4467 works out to 1.0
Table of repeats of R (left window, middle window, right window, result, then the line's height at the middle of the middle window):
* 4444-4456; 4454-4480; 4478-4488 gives 0.7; 37.9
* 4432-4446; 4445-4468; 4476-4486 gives -0.1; 37.3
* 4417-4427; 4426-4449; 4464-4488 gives 0.1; 37.2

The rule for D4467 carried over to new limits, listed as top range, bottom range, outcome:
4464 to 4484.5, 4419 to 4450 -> 1.01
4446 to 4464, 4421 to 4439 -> 1.03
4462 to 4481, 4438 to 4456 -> 1.00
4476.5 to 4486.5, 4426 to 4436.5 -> 1.05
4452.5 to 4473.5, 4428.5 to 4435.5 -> 1.01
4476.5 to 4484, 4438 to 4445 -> 1.06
